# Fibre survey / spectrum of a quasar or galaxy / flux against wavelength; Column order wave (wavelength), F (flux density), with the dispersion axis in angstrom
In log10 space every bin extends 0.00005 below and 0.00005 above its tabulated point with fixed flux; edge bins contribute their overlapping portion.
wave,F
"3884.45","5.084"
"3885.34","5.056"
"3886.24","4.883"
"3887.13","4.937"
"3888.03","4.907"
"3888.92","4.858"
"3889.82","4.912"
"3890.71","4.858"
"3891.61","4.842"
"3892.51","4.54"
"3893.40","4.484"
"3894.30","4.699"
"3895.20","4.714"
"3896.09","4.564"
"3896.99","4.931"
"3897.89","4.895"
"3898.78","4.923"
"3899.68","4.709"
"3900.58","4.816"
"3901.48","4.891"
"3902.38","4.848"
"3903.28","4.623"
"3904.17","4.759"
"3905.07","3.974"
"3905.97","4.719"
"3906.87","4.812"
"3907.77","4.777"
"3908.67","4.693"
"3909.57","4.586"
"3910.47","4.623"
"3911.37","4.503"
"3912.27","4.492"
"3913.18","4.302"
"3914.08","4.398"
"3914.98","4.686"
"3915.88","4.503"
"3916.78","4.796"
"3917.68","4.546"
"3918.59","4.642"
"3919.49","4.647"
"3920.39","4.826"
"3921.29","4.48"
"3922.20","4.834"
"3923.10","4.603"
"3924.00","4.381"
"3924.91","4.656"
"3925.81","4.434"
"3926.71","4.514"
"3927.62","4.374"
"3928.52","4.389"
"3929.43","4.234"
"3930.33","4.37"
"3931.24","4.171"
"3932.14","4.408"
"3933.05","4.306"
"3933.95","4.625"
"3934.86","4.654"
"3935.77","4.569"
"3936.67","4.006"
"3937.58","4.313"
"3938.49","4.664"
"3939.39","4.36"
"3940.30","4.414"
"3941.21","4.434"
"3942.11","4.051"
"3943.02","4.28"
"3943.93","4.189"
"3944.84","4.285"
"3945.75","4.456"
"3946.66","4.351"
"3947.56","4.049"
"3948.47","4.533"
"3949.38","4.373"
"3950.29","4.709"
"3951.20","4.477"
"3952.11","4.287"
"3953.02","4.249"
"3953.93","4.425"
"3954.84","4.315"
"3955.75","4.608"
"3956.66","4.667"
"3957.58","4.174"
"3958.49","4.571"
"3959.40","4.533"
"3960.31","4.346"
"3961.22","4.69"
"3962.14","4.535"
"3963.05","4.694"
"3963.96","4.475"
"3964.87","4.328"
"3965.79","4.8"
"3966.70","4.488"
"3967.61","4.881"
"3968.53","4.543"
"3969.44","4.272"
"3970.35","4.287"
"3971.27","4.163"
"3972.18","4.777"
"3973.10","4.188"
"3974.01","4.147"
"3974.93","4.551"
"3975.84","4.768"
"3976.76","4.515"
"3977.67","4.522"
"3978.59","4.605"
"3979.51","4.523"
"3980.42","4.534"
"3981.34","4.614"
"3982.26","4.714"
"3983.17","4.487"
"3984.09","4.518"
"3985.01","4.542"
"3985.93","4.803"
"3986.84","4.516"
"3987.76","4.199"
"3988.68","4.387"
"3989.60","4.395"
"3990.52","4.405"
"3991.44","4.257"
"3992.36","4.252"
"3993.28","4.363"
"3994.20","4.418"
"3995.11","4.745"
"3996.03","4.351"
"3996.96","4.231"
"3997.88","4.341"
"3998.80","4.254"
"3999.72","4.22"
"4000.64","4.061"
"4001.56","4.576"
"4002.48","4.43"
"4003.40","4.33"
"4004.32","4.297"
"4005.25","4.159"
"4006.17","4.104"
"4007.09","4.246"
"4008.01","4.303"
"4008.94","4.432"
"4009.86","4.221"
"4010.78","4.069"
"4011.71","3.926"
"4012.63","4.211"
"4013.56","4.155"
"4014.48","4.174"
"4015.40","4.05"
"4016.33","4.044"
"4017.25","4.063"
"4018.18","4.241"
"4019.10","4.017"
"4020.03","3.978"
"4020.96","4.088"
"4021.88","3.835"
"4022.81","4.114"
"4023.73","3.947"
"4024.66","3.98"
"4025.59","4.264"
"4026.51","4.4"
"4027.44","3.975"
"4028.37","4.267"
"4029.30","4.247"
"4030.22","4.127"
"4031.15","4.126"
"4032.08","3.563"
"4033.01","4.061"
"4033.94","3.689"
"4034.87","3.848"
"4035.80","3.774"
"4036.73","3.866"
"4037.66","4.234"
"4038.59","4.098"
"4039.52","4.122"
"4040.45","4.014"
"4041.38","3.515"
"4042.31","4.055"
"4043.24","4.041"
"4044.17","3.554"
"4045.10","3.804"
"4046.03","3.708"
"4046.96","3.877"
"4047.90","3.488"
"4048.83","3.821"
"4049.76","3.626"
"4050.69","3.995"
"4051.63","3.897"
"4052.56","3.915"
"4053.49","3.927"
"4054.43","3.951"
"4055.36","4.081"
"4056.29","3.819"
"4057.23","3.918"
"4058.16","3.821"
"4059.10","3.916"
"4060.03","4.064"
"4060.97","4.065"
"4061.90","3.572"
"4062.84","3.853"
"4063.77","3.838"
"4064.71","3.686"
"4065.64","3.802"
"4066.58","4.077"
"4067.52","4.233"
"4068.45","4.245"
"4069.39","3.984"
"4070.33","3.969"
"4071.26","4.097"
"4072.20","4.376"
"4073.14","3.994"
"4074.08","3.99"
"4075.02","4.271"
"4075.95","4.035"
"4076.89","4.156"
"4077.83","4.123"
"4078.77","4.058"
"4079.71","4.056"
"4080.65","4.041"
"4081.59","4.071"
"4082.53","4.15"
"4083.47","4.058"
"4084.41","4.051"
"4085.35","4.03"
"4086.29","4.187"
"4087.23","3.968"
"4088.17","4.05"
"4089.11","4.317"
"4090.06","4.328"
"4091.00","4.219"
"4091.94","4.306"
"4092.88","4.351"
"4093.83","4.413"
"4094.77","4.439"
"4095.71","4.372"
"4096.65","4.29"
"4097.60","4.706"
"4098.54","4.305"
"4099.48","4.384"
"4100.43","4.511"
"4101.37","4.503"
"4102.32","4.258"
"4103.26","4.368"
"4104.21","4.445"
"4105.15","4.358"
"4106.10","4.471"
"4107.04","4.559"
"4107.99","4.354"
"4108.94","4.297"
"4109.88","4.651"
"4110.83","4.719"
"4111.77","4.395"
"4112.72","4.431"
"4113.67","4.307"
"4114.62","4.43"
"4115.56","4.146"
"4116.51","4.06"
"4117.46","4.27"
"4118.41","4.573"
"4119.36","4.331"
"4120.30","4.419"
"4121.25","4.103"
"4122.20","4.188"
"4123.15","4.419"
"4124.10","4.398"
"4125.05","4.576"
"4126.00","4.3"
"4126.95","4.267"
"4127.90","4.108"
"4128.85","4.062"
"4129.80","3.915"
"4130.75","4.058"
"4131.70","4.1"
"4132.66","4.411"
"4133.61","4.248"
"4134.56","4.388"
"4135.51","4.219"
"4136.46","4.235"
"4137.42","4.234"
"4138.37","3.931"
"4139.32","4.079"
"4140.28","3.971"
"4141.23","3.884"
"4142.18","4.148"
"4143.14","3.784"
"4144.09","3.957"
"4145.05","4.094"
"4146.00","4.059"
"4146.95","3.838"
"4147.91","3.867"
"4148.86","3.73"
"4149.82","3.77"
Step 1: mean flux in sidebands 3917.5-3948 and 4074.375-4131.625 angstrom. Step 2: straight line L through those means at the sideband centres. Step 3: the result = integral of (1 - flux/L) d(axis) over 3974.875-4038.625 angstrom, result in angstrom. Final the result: 1.7 angstrom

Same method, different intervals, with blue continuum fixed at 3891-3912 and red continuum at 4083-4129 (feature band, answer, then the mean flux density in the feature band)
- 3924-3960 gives 1.7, 4.4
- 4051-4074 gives 2.3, 3.96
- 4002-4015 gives 0.8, 4.22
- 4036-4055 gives 2.4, 3.88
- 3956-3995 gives 0.6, 4.49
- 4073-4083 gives 0.7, 4.09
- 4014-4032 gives 1.6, 4.09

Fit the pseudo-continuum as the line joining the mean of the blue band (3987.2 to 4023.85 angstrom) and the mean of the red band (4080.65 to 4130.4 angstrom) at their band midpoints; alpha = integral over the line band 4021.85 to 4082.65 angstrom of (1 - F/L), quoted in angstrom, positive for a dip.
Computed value 4.2 angstrom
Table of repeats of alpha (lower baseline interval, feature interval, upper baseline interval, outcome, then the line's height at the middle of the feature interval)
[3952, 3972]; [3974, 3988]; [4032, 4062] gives -0.7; 4.34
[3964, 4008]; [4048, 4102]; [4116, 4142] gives 2.5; 4.29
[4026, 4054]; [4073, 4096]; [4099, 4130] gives 0.1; 4.18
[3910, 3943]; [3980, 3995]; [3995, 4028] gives -0.7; 4.27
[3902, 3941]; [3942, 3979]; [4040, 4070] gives -1.0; 4.33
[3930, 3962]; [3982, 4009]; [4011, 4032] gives -1.1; 4.2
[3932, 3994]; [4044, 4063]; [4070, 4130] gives 2.1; 4.33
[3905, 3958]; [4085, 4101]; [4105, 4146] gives -0.1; 4.28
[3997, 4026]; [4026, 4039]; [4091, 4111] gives 0.6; 4.23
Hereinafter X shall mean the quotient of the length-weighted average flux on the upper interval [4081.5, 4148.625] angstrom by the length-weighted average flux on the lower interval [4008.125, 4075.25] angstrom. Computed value 1.07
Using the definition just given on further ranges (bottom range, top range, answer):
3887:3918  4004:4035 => 0.87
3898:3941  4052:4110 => 0.91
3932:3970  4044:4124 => 0.93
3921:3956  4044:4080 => 0.90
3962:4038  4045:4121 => 0.97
